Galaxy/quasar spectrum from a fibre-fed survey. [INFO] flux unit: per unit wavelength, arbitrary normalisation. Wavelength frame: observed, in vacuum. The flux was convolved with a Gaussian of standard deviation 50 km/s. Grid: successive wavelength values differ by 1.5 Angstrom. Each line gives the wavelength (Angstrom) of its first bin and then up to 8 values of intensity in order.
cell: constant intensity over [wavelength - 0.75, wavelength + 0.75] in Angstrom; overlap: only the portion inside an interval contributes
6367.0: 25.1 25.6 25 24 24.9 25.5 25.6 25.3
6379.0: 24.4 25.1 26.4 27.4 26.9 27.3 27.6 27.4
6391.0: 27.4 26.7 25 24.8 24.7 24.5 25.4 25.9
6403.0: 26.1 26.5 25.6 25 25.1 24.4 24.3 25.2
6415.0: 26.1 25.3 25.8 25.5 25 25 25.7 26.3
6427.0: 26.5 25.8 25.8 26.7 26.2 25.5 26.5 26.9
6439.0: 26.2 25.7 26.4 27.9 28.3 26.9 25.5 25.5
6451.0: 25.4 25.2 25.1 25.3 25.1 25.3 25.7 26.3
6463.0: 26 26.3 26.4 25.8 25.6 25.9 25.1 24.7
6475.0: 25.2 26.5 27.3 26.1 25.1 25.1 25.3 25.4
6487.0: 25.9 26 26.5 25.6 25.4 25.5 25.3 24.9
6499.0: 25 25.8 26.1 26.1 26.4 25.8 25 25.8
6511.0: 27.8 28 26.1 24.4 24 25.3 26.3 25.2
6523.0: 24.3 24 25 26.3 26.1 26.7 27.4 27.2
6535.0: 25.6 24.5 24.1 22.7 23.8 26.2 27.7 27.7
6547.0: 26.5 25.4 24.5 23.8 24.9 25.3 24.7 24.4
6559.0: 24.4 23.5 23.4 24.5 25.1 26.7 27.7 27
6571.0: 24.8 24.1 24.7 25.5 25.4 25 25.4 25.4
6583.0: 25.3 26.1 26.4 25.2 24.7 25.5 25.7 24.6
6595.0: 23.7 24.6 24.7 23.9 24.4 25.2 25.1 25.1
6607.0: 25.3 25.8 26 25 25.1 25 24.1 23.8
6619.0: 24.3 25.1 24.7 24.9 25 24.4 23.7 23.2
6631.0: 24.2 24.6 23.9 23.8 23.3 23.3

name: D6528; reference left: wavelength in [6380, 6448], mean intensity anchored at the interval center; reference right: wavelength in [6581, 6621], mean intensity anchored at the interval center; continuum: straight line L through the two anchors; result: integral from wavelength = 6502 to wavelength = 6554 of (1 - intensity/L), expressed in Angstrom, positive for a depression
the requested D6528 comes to -0.44 Angstrom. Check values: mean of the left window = 26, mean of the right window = 25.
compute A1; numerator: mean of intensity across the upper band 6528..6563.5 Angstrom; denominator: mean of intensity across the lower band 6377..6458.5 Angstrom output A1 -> 0.98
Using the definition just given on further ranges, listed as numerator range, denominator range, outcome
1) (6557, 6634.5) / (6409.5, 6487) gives 0.97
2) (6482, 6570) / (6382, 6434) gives 0.99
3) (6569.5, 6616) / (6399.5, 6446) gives 0.97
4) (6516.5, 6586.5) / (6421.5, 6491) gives 0.98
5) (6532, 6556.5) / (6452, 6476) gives 0.99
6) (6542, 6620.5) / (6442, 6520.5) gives 0.97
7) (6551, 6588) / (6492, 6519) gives 0.98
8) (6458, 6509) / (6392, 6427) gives 1.01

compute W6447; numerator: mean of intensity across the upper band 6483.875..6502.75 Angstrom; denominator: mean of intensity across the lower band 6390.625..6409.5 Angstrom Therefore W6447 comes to 1.00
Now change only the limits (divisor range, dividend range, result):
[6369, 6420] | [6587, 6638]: 0.96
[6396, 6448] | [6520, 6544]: 0.98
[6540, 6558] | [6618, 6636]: 0.96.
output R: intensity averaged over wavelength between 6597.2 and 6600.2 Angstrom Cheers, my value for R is 24.3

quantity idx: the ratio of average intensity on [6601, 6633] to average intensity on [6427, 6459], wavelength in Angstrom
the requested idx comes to 0.95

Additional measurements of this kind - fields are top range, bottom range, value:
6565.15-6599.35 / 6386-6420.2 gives 0.99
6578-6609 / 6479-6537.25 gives 0.98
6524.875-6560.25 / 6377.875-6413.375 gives 0.98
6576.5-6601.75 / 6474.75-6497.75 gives 0.97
